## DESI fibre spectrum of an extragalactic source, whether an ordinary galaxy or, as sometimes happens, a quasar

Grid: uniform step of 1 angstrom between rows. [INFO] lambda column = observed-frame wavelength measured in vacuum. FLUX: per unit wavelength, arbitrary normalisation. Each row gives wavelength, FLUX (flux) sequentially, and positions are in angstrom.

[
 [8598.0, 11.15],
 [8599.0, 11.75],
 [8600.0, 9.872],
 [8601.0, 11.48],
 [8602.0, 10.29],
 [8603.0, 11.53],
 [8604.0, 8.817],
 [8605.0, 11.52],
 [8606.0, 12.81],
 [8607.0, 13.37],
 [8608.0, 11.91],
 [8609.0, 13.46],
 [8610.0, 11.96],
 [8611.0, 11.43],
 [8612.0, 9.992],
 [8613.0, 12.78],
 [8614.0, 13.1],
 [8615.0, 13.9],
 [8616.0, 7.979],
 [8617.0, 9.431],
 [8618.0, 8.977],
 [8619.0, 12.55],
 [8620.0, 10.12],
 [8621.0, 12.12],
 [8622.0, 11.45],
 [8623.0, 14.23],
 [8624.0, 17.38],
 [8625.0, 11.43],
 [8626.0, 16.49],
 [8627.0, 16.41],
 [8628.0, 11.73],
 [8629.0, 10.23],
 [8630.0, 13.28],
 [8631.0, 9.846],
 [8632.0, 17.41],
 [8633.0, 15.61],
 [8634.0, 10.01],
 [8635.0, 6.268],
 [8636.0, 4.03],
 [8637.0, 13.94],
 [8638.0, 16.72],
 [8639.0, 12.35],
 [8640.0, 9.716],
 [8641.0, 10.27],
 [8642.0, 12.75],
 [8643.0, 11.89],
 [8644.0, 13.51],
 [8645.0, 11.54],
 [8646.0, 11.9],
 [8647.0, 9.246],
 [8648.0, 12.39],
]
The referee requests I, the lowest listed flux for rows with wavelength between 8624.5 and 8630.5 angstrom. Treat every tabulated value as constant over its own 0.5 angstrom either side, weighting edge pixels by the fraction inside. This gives 10.23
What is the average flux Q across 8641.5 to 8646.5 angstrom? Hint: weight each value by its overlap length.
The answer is 12.3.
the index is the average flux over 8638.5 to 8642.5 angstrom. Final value 11.3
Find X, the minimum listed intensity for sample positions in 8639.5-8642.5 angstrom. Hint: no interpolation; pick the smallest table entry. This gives 9.716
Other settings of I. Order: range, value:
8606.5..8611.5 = 11.43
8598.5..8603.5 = 9.872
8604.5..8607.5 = 11.52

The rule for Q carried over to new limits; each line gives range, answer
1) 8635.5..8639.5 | 11.8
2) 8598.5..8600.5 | 10.8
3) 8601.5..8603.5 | 10.9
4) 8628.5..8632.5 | 12.7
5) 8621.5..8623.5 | 12.8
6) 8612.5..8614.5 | 12.9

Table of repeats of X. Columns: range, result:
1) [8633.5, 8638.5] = 4.03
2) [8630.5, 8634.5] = 9.846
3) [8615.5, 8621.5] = 7.979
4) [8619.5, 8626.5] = 10.12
